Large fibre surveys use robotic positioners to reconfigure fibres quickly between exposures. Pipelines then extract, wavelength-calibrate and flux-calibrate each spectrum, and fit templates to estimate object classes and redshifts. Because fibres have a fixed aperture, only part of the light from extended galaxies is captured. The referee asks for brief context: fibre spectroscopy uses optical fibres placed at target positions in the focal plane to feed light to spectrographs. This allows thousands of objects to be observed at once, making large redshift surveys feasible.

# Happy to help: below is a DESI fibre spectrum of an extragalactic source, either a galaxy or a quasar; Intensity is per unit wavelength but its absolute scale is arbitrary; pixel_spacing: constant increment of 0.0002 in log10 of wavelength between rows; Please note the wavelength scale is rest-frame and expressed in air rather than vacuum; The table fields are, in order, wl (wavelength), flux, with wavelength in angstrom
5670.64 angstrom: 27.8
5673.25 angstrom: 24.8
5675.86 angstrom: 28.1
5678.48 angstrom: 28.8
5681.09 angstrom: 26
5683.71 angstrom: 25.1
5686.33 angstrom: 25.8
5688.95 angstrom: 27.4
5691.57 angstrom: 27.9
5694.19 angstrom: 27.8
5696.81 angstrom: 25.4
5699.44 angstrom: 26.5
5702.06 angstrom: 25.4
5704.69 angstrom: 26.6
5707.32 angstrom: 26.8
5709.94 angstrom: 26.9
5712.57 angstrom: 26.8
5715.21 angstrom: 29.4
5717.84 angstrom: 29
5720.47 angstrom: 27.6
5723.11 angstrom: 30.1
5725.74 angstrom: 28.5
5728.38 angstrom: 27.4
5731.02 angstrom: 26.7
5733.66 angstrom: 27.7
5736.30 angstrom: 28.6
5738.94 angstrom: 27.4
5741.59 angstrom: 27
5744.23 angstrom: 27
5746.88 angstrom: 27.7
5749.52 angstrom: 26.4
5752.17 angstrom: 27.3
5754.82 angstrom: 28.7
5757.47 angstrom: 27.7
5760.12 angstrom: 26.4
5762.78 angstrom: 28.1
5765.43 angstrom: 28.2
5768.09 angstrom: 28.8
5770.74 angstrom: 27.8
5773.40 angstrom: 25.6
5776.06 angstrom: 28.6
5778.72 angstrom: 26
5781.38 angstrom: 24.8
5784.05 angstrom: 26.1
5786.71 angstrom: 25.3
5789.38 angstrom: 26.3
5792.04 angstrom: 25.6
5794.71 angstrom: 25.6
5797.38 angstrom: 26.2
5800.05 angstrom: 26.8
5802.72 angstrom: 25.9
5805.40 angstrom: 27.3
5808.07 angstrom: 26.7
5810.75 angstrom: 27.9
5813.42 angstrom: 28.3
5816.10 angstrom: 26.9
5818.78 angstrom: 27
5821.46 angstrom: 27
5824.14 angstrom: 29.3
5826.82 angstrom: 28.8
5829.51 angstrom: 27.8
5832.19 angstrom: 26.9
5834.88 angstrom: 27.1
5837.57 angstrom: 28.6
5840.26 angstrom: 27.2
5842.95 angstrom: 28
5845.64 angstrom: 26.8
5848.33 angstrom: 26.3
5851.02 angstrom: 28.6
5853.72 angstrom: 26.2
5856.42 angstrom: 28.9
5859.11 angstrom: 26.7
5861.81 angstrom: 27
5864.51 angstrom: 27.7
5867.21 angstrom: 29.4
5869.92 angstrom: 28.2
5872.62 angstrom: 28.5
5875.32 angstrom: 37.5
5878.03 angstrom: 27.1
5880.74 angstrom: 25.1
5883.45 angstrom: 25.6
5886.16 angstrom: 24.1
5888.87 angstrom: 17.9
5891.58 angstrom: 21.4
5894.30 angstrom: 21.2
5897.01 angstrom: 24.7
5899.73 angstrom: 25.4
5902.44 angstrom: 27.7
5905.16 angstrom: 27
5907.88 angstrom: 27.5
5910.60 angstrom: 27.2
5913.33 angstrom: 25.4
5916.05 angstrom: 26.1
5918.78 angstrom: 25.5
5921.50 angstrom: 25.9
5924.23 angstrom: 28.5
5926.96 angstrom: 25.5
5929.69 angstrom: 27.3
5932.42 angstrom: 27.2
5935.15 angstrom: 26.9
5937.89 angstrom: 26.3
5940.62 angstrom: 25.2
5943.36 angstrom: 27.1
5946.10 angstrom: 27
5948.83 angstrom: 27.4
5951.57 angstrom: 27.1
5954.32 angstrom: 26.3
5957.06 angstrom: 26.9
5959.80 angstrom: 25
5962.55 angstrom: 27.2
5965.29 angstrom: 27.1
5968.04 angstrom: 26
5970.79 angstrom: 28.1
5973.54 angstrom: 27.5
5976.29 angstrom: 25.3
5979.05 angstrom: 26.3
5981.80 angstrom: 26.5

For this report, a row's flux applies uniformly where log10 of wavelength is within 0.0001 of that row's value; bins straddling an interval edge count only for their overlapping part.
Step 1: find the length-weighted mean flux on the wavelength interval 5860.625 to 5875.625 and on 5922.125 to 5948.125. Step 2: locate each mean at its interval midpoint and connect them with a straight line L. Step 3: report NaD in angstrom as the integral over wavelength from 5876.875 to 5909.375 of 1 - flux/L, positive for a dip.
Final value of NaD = 4.29 angstrom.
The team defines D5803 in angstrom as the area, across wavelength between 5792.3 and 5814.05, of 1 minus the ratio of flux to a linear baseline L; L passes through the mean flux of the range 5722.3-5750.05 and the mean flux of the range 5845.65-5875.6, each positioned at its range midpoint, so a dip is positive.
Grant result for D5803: 1.0 angstrom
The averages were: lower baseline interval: 27.7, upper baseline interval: 28.2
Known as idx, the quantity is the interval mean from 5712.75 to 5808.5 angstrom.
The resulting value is 27.2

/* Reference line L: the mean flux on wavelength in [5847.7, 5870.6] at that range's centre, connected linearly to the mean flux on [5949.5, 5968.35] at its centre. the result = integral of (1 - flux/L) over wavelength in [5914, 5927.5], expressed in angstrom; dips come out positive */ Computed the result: 0.35 angstrom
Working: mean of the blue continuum 27.7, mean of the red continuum 26.6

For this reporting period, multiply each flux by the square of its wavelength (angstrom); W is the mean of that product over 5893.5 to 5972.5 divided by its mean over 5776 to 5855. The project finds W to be 1.02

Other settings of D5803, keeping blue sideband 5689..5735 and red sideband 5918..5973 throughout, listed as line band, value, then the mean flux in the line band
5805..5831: -0.6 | 27.7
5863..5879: -1.7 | 29.8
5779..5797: 1.0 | 25.7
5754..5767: -0.2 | 27.8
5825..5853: -0.6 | 27.6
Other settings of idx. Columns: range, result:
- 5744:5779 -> 27.5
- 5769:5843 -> 27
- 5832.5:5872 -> 27.6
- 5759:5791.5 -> 26.8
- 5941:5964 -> 26.7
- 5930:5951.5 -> 26.8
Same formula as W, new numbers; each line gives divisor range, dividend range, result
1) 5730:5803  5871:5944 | 1.02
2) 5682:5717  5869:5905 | 1.03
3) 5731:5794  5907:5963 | 1.04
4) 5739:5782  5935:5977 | 1.04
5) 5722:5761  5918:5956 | 1.03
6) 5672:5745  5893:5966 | 1.04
